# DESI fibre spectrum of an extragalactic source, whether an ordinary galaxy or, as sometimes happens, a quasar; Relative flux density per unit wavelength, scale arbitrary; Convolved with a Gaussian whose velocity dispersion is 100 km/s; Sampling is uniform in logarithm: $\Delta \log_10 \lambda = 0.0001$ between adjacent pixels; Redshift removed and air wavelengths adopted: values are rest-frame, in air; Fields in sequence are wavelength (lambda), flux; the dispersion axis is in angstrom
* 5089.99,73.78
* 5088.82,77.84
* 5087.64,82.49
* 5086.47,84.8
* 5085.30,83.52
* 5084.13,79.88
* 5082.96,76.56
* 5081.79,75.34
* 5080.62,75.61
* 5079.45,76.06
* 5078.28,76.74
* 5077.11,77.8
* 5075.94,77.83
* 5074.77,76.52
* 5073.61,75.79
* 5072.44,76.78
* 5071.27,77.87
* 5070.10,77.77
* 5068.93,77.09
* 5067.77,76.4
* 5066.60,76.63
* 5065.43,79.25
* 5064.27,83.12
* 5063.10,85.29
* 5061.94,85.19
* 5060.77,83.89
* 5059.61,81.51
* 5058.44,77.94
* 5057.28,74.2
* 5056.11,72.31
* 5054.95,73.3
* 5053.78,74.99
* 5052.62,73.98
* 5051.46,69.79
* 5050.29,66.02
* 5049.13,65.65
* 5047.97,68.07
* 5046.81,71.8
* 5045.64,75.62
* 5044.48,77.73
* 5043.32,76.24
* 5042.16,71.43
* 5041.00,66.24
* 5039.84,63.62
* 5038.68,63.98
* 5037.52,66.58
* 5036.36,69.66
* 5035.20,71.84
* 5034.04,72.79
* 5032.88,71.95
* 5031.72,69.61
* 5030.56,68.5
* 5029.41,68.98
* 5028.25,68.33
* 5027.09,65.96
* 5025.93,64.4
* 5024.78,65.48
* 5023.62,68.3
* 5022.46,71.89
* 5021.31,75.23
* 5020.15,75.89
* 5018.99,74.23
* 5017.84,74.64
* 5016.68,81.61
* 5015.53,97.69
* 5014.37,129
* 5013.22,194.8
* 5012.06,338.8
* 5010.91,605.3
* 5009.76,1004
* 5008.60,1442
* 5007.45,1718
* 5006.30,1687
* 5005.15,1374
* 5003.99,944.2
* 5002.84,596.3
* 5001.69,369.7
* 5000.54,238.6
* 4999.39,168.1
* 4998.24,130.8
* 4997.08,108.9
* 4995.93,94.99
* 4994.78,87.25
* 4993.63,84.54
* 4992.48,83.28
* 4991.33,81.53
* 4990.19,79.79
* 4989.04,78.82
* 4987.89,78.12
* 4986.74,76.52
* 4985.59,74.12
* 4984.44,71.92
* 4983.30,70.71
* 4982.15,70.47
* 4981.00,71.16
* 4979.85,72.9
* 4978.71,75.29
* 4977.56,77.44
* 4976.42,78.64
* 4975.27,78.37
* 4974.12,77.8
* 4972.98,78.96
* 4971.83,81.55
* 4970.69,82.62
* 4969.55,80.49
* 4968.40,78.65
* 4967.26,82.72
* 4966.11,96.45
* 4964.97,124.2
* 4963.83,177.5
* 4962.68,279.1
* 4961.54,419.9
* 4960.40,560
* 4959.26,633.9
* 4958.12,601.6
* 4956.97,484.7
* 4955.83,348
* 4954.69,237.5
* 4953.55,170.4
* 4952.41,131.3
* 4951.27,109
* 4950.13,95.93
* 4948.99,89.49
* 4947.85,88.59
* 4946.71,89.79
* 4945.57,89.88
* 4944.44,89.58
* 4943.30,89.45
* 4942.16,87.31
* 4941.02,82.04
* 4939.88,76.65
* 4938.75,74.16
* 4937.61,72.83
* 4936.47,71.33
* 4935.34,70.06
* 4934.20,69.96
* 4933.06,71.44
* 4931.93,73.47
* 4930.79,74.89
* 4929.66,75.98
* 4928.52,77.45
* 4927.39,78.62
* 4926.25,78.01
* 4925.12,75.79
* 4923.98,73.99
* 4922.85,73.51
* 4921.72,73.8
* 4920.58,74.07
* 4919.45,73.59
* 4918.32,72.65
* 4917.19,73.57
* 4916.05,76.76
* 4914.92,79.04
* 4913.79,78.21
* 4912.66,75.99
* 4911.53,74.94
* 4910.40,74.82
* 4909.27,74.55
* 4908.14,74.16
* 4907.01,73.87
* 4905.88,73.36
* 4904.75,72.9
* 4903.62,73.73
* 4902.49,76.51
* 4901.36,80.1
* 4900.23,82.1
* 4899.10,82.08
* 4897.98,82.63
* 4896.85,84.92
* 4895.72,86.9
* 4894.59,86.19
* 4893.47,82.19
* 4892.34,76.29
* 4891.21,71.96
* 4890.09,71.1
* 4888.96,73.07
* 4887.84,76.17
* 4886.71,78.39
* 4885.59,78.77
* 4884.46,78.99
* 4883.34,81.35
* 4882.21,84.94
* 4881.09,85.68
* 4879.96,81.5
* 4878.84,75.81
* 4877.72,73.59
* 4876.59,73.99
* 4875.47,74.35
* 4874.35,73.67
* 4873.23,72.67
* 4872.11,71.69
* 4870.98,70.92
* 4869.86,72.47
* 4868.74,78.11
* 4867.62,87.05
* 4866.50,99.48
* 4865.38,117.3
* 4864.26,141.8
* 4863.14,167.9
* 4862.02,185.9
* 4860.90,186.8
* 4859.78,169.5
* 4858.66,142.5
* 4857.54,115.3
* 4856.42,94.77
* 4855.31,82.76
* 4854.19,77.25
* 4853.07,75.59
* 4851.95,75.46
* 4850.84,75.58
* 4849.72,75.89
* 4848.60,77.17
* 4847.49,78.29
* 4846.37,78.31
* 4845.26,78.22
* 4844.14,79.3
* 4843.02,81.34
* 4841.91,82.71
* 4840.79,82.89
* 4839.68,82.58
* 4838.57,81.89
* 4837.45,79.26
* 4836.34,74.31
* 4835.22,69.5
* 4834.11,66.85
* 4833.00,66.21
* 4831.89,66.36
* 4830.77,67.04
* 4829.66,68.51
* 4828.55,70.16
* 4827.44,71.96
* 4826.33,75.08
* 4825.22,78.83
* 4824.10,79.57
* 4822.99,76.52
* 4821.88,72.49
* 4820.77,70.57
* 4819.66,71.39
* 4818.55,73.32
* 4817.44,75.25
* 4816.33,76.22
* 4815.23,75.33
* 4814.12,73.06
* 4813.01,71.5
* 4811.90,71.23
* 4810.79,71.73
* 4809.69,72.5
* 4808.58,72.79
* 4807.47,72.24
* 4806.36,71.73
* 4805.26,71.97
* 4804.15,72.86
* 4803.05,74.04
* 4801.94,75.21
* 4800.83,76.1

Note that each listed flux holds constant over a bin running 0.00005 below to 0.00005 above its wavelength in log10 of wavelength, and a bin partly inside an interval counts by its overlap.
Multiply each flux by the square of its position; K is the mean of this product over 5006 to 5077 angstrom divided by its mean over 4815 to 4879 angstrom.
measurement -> 2.1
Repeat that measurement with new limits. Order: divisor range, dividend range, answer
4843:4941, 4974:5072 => 2.39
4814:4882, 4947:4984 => 2.18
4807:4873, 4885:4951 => 0.93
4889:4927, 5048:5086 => 1.07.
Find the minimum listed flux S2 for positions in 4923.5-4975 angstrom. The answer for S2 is 69.96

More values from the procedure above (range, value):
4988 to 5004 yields 78.82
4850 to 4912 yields 70.92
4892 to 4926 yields 72.65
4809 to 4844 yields 66.21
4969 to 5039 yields 63.98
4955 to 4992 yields 70.47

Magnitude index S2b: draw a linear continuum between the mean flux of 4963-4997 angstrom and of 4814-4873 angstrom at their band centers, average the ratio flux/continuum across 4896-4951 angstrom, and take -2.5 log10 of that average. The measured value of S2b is 0.11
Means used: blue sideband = 88.1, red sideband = 86.2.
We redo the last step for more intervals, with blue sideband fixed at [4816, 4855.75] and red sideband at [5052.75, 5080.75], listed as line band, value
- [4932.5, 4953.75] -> -0.17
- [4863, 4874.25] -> -0.24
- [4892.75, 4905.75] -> -0.06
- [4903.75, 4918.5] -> 0.02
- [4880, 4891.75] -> -0.03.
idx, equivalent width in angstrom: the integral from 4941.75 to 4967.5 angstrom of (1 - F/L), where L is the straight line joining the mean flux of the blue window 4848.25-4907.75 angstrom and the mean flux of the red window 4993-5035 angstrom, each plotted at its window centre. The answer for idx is 1.1 angstrom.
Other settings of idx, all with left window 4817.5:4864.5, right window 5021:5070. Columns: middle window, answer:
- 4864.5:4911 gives 3.3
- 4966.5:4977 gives -0.2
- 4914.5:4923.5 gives 0.9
